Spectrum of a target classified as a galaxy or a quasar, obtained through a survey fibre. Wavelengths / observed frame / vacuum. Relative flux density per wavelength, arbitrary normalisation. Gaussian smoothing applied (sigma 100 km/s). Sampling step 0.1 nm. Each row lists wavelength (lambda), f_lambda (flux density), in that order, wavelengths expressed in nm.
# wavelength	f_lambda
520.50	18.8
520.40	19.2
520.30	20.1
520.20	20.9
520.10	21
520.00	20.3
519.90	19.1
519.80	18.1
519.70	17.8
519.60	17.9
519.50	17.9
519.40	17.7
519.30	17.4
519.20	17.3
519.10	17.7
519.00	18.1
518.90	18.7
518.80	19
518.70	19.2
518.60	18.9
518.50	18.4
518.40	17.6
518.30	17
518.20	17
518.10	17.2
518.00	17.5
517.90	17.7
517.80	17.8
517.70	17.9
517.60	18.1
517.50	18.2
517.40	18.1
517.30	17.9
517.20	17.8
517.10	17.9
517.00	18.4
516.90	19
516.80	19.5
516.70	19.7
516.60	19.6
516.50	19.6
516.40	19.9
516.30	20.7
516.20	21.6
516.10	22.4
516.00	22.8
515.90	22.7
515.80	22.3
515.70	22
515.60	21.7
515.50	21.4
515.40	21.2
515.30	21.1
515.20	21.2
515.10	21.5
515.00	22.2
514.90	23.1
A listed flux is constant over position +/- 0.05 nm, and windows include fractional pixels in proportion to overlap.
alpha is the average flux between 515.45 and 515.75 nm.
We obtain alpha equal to 21.7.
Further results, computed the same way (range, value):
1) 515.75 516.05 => 22.6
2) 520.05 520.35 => 20.7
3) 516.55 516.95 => 19.5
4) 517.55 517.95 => 17.9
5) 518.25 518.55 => 17.7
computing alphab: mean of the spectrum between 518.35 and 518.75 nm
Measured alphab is 18.5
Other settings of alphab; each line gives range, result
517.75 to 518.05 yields 17.7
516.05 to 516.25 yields 22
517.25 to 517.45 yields 18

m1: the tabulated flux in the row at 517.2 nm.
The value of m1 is 17.8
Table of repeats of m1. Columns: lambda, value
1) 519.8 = 18.1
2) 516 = 22.8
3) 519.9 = 19.1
